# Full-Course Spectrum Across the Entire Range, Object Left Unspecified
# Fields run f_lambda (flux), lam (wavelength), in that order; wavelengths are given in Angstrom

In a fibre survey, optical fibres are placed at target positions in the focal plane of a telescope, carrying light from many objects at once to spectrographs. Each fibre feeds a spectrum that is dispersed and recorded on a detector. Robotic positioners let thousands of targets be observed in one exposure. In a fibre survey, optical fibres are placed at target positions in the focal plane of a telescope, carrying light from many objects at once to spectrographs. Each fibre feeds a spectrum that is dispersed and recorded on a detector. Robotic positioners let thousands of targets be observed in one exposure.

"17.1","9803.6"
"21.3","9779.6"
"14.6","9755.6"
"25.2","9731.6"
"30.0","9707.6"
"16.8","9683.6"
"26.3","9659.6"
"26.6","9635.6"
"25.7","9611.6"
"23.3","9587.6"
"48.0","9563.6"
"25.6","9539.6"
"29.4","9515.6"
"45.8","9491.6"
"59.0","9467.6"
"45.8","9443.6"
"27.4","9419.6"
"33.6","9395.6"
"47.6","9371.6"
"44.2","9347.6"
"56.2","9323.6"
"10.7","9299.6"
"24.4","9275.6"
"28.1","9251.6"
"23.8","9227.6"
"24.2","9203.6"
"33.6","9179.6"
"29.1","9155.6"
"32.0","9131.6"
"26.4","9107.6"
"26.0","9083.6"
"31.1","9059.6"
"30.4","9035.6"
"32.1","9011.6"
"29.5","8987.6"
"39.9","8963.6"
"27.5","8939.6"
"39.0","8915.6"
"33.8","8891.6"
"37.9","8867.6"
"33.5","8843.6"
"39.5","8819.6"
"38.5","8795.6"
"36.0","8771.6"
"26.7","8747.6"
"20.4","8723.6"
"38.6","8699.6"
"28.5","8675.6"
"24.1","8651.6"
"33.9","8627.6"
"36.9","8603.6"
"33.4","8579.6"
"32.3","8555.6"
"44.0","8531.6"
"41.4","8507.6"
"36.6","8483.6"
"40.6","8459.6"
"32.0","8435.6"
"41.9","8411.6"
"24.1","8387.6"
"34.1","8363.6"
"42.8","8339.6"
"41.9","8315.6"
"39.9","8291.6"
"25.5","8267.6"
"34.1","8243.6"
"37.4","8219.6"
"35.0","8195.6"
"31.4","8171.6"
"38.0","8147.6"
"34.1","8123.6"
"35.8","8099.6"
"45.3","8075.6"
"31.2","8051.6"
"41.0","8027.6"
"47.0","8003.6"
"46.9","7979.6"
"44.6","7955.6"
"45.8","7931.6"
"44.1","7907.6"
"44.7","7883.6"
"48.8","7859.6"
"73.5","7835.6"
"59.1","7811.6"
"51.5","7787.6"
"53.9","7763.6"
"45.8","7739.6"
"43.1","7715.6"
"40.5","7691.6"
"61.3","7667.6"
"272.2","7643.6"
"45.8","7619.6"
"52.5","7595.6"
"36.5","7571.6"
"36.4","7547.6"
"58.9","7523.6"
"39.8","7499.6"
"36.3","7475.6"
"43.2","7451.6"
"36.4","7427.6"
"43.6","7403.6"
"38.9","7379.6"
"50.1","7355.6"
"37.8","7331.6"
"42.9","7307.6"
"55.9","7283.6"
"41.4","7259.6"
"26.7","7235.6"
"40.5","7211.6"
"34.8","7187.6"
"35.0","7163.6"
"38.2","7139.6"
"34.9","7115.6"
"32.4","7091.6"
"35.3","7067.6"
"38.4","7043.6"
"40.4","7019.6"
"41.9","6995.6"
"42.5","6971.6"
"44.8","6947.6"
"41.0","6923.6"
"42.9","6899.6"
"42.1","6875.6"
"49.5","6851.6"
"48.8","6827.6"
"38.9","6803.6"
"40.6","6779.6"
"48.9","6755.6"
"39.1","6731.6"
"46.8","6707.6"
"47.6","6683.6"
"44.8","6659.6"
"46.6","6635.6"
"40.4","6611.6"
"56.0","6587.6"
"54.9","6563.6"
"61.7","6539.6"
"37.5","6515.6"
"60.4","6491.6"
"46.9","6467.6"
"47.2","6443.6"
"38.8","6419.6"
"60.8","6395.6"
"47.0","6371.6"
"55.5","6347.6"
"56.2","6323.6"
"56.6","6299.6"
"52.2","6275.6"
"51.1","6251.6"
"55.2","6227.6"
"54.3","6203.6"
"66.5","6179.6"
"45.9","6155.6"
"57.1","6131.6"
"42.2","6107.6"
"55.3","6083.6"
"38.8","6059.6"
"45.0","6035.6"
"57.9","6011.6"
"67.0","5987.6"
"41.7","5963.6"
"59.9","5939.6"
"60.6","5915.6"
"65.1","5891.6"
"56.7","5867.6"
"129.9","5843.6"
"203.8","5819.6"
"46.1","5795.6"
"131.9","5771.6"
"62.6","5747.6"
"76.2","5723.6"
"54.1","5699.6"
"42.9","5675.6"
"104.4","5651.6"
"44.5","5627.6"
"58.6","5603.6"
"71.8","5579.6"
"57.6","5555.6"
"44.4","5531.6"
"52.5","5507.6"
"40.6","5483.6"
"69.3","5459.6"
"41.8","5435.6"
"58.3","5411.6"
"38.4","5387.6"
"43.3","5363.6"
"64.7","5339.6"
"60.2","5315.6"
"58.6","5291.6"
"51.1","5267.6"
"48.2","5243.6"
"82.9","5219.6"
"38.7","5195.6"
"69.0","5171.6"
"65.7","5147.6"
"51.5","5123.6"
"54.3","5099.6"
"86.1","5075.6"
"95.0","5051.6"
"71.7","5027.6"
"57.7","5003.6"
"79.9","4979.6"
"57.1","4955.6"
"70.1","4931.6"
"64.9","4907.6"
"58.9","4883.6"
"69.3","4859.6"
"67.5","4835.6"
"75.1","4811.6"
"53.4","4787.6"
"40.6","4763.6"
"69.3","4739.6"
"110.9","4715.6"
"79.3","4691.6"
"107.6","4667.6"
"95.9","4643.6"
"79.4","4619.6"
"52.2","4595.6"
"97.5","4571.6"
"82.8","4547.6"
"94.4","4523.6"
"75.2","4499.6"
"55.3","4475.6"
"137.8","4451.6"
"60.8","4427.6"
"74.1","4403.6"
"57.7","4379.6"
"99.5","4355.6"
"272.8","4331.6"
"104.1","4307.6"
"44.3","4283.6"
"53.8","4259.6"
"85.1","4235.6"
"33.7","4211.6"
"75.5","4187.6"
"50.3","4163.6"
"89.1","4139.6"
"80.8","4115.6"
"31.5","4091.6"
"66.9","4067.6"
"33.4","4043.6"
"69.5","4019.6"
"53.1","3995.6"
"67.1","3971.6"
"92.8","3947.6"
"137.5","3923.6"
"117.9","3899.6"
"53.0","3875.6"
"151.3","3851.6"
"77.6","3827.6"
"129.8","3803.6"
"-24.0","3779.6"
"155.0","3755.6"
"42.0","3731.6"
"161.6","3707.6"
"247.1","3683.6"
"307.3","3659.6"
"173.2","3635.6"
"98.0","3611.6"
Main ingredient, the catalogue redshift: 0.16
